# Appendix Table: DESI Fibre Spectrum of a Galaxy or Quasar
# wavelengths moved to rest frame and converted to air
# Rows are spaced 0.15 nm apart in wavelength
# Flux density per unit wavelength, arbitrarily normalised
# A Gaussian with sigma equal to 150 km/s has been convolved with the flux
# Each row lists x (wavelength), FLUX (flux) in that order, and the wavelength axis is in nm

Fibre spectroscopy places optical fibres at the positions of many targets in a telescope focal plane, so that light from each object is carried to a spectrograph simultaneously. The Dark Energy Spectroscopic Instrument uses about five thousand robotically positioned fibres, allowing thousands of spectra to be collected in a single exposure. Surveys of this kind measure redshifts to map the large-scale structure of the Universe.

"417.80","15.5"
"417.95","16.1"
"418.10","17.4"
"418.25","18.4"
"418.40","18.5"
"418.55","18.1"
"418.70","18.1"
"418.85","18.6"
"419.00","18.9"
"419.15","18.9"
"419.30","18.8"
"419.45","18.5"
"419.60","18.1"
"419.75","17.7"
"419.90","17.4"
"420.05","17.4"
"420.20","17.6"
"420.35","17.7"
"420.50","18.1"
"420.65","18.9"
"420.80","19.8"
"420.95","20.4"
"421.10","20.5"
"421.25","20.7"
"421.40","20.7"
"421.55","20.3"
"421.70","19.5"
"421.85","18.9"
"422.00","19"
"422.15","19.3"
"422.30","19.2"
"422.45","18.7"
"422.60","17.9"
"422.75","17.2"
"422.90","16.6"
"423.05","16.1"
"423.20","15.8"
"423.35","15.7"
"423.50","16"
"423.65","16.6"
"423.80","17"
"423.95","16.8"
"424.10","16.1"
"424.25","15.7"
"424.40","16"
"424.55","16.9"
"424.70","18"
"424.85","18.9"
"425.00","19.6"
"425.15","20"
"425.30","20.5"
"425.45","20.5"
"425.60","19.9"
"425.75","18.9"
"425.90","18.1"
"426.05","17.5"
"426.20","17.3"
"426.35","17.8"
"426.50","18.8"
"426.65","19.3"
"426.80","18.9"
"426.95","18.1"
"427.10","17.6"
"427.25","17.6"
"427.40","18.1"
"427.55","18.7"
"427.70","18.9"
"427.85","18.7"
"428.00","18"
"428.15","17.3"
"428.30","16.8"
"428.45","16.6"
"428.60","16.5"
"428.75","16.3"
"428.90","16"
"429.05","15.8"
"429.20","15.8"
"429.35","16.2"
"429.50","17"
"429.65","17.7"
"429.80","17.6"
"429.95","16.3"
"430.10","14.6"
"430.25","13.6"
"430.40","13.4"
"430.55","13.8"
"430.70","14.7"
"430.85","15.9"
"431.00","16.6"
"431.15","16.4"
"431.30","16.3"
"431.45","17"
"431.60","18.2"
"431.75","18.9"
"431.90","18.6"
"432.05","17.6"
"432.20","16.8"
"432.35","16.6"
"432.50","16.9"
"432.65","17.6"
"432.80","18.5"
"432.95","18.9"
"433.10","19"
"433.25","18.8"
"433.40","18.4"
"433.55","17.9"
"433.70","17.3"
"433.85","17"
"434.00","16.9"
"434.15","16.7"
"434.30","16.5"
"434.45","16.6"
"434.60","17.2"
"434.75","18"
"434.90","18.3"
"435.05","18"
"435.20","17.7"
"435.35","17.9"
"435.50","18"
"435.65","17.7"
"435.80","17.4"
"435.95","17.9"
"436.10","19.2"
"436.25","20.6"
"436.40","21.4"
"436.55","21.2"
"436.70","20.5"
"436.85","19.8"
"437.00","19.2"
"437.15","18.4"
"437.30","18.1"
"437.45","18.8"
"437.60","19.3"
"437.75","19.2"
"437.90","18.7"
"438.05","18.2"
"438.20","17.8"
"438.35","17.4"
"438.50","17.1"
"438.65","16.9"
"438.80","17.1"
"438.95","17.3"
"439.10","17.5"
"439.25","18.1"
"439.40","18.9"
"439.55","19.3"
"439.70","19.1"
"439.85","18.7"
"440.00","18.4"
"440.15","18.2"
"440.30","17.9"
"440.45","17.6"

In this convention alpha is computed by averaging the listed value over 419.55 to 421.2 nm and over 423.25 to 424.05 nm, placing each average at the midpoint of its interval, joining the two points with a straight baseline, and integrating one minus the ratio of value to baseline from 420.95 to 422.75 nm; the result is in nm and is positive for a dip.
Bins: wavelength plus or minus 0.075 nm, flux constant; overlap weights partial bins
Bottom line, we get -0.19 nm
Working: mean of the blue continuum 18.5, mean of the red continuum 16.4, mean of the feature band 19.5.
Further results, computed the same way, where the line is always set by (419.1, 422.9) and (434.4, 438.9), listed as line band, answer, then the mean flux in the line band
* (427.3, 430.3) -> 0.29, 16.9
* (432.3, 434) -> 0.06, 17.9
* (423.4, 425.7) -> 0.10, 17.9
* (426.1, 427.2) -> 0.03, 18.2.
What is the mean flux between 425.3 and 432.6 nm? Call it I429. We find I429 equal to 17.2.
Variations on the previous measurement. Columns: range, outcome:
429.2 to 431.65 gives 15.9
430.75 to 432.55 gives 17.1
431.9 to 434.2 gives 17.7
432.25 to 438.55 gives 18.3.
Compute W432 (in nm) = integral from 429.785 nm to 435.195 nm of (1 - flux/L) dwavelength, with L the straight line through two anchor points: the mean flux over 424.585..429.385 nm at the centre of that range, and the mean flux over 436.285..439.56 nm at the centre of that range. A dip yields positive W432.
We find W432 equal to 0.40 nm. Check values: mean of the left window 18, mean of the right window 18.7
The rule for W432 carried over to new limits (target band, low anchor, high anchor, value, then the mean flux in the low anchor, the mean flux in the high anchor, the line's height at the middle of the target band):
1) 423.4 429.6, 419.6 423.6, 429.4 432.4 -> -0.14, 18.3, 16.4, 17.3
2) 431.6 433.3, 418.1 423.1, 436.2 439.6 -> 0.06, 18.6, 18.7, 18.7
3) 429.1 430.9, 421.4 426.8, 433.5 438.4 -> 0.26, 18.1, 18.3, 18.2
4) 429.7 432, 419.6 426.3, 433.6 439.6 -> 0.26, 18.2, 18.2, 18.2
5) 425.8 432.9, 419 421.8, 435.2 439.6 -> 0.64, 18.9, 18.6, 18.7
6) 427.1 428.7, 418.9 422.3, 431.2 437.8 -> 0.07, 19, 18.2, 18.6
